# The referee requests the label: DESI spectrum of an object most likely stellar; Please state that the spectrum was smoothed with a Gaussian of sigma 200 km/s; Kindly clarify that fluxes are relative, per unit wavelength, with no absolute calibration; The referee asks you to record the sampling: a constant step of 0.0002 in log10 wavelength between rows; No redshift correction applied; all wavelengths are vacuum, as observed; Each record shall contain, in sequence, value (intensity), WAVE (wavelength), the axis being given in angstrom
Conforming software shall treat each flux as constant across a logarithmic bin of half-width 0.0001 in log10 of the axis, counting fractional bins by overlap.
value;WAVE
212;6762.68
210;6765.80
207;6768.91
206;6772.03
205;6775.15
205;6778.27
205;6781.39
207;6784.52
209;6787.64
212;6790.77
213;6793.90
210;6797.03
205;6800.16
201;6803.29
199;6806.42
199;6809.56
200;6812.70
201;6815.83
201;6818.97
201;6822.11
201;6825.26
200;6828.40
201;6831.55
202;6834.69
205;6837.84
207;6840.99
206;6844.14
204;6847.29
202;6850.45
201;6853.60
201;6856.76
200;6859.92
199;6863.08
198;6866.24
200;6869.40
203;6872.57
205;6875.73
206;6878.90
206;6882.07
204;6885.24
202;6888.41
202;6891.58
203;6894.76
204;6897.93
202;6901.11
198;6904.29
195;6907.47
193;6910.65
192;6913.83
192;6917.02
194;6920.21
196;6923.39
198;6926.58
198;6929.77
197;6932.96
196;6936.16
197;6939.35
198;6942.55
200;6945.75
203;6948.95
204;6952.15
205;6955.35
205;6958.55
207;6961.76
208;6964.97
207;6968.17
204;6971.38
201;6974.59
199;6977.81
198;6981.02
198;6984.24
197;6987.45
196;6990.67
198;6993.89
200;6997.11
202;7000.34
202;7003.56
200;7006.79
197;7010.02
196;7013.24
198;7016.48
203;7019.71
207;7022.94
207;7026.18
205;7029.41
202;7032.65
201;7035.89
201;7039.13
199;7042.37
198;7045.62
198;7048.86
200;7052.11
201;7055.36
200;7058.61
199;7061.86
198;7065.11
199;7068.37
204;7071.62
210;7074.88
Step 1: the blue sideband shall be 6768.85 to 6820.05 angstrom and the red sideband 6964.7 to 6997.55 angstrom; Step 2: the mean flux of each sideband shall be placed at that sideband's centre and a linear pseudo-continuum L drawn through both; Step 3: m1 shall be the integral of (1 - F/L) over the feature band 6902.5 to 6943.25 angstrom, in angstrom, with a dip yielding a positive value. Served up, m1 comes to 1.2 angstrom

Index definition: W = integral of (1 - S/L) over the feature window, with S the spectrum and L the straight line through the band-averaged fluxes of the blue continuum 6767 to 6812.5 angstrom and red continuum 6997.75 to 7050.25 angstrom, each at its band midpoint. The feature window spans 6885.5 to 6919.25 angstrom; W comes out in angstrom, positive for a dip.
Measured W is 0.8 angstrom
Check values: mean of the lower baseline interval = 206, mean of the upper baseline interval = 201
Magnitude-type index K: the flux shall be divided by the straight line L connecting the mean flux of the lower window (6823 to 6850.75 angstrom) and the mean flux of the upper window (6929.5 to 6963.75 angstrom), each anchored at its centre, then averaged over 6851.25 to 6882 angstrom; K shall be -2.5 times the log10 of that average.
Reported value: 0.00 mag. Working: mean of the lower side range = 203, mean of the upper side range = 201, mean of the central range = 202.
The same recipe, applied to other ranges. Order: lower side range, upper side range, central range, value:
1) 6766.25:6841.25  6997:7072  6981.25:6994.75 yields 0.022 mag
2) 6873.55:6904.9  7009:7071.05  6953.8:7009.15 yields 0.001 mag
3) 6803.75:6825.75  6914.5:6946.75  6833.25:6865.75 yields -0.019 mag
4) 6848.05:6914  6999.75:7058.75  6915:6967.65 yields 0.005 mag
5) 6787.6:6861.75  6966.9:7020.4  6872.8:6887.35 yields -0.016 mag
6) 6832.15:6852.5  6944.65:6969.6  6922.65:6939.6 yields 0.042 mag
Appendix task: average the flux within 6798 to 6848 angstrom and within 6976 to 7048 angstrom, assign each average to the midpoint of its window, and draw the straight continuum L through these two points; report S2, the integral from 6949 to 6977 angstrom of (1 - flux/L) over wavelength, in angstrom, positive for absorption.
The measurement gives -0.58 angstrom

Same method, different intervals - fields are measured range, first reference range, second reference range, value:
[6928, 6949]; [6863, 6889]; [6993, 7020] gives 0.3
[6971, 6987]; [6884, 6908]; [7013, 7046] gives 0.2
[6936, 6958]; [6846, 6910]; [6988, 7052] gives 0.0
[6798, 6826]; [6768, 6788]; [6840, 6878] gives 0.5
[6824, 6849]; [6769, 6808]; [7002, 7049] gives 0.2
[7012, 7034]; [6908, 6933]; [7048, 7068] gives -0.5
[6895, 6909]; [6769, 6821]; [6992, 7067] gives 0.2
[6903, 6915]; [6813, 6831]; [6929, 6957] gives 0.3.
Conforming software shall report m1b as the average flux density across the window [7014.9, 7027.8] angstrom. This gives 204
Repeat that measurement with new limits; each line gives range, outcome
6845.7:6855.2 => 202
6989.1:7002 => 199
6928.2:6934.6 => 197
